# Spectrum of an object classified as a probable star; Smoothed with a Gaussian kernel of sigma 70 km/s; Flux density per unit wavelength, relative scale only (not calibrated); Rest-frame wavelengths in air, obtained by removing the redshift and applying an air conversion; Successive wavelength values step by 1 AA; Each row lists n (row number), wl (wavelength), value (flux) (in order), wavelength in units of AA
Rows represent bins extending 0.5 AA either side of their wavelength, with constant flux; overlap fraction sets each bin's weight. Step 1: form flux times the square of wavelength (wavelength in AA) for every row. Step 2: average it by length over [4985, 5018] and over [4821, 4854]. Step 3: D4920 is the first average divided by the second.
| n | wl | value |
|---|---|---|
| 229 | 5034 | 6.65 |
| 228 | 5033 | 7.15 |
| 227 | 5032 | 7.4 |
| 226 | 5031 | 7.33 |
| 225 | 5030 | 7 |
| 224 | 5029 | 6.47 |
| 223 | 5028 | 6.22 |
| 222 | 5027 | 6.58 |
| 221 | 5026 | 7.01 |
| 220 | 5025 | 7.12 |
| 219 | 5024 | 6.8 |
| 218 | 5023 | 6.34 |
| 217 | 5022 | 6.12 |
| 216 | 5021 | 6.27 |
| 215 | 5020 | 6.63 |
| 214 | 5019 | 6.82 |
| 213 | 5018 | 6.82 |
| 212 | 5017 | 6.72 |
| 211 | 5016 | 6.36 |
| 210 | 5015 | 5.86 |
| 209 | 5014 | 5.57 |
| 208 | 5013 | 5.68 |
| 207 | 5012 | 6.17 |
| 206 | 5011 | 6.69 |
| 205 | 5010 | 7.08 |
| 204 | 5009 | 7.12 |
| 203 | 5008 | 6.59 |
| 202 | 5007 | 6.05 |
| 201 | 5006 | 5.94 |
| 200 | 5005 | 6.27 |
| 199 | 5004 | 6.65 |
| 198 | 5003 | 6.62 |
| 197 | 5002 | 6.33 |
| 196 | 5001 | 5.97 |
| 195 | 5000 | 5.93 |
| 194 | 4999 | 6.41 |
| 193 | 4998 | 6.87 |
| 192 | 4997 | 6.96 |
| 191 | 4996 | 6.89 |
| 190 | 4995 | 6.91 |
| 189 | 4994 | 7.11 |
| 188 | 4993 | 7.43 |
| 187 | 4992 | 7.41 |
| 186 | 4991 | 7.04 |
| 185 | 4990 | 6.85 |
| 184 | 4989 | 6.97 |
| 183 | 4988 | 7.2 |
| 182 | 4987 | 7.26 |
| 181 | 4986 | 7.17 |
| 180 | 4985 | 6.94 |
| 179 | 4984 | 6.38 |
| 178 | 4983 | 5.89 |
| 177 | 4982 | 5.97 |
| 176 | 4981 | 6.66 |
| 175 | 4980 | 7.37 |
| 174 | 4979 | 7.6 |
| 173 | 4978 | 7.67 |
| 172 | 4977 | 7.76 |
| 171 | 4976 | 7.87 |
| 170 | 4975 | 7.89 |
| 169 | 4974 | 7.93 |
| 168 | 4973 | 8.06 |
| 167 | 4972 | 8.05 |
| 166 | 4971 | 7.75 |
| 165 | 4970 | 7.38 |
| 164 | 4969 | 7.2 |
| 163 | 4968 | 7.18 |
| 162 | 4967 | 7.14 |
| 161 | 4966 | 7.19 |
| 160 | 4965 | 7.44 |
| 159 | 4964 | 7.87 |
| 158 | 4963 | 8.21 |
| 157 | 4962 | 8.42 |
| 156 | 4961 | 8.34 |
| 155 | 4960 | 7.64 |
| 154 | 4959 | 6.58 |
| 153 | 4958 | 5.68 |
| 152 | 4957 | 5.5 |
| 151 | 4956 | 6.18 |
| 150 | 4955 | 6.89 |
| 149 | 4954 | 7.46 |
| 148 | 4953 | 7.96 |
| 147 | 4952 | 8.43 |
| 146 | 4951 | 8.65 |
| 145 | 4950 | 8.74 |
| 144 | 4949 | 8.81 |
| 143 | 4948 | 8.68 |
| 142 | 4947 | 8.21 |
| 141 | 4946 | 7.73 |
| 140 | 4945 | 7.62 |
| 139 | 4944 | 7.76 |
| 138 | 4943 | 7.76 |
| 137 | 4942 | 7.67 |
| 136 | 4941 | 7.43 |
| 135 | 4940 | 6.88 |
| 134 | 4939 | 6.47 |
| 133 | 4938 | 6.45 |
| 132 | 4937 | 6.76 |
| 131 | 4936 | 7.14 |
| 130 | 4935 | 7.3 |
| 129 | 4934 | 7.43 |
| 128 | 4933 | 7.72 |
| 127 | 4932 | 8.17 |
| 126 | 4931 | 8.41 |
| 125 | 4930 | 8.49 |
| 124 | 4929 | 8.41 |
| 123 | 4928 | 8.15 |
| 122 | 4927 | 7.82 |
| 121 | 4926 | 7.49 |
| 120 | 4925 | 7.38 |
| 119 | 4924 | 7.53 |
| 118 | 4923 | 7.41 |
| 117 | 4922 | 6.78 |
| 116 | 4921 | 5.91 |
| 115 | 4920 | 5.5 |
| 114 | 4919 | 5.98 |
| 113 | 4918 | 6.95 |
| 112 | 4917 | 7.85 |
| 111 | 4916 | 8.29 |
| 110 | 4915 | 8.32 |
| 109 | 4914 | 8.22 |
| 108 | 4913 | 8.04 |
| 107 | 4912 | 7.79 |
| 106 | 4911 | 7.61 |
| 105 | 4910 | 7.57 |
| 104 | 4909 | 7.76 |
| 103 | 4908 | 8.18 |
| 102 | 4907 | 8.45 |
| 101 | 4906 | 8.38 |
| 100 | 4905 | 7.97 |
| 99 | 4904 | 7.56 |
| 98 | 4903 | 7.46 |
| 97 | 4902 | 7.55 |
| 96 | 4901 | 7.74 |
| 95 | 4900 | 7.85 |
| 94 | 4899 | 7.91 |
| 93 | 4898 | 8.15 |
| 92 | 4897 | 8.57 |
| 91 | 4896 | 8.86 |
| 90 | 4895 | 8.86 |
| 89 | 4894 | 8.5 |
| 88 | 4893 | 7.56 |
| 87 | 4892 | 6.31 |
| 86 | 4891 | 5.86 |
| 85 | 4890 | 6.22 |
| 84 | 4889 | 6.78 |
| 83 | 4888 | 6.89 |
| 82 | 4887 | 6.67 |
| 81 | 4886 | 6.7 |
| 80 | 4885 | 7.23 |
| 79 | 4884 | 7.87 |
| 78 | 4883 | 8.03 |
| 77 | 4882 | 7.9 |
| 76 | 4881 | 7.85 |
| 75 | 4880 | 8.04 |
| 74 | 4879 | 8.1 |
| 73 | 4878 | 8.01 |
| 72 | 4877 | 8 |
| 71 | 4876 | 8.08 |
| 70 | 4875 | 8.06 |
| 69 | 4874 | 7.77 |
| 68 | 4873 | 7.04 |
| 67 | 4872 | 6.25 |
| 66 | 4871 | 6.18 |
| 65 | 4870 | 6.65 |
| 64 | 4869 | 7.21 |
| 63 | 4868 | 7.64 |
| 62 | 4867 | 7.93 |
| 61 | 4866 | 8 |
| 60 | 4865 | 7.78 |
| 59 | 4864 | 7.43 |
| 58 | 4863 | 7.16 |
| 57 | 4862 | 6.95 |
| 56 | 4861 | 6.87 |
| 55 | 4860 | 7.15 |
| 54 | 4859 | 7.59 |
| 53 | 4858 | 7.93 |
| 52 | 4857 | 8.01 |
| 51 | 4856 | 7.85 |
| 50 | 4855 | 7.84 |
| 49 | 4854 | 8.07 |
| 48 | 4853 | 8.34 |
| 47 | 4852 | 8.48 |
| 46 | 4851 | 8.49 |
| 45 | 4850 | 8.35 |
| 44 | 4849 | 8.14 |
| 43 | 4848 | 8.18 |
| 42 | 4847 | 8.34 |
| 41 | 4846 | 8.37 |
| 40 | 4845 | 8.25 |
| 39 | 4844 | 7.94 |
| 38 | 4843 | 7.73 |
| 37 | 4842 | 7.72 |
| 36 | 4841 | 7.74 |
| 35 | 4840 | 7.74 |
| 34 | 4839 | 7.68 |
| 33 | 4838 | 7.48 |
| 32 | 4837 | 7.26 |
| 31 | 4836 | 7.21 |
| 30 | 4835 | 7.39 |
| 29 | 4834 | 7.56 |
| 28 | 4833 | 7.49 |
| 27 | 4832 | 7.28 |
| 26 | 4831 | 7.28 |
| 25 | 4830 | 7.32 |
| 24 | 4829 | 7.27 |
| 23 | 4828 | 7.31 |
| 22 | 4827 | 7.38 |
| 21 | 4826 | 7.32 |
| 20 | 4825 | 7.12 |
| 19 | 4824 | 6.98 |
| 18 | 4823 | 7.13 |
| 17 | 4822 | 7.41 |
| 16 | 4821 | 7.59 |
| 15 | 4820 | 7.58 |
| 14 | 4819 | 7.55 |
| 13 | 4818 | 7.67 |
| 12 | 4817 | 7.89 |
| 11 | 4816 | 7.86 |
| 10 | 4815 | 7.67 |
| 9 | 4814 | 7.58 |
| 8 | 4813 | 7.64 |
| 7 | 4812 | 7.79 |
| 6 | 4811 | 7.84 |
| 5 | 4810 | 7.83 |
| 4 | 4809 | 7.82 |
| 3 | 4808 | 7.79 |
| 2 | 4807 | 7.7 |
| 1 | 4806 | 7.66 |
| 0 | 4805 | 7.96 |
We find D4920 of 0.92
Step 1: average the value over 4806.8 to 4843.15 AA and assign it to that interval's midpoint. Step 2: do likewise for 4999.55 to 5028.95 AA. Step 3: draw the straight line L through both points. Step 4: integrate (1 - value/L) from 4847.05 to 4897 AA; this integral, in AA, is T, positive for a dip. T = -2.39 AA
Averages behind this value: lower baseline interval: 7.53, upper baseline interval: 6.43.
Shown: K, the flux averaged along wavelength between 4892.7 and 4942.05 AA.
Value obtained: 7.65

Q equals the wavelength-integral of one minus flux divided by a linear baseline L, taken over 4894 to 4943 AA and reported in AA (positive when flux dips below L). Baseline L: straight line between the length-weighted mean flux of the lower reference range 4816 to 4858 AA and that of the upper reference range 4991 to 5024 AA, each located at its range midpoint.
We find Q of -3.4 AA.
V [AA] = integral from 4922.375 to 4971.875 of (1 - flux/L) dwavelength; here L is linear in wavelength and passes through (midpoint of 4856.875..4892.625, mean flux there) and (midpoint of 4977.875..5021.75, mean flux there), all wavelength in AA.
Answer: -4.5 AA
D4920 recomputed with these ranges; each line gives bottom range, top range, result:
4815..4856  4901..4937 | 1.02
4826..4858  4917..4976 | 1.00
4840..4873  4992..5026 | 0.90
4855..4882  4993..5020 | 0.91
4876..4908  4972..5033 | 0.92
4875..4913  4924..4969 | 1.00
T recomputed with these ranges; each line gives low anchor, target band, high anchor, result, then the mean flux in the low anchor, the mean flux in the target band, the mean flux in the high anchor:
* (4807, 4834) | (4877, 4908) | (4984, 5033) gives -2.1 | 7.52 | 7.67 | 6.67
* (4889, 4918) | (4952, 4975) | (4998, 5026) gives -1.2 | 7.8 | 7.4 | 6.42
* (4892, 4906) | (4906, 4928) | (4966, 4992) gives 0.9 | 7.99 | 7.5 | 7.25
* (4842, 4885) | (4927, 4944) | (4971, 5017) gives -0.7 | 7.75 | 7.55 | 6.84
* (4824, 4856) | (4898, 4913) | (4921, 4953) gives -0.3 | 7.73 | 7.86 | 7.71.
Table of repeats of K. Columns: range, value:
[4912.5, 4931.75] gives 7.53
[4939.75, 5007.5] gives 7.25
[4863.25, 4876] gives 7.35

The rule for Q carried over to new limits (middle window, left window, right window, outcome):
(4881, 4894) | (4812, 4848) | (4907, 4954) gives 0.9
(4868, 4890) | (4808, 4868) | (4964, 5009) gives 0.3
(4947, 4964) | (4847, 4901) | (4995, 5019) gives -1.9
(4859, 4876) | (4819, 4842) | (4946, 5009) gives 0.1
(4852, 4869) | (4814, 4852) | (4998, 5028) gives -0.5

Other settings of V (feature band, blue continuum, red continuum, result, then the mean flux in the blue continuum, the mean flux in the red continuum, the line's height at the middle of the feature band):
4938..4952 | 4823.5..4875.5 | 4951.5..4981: -0.7 AA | 7.59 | 7.46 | 7.48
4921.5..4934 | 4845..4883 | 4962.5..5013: -0.7 AA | 7.74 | 7.01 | 7.37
